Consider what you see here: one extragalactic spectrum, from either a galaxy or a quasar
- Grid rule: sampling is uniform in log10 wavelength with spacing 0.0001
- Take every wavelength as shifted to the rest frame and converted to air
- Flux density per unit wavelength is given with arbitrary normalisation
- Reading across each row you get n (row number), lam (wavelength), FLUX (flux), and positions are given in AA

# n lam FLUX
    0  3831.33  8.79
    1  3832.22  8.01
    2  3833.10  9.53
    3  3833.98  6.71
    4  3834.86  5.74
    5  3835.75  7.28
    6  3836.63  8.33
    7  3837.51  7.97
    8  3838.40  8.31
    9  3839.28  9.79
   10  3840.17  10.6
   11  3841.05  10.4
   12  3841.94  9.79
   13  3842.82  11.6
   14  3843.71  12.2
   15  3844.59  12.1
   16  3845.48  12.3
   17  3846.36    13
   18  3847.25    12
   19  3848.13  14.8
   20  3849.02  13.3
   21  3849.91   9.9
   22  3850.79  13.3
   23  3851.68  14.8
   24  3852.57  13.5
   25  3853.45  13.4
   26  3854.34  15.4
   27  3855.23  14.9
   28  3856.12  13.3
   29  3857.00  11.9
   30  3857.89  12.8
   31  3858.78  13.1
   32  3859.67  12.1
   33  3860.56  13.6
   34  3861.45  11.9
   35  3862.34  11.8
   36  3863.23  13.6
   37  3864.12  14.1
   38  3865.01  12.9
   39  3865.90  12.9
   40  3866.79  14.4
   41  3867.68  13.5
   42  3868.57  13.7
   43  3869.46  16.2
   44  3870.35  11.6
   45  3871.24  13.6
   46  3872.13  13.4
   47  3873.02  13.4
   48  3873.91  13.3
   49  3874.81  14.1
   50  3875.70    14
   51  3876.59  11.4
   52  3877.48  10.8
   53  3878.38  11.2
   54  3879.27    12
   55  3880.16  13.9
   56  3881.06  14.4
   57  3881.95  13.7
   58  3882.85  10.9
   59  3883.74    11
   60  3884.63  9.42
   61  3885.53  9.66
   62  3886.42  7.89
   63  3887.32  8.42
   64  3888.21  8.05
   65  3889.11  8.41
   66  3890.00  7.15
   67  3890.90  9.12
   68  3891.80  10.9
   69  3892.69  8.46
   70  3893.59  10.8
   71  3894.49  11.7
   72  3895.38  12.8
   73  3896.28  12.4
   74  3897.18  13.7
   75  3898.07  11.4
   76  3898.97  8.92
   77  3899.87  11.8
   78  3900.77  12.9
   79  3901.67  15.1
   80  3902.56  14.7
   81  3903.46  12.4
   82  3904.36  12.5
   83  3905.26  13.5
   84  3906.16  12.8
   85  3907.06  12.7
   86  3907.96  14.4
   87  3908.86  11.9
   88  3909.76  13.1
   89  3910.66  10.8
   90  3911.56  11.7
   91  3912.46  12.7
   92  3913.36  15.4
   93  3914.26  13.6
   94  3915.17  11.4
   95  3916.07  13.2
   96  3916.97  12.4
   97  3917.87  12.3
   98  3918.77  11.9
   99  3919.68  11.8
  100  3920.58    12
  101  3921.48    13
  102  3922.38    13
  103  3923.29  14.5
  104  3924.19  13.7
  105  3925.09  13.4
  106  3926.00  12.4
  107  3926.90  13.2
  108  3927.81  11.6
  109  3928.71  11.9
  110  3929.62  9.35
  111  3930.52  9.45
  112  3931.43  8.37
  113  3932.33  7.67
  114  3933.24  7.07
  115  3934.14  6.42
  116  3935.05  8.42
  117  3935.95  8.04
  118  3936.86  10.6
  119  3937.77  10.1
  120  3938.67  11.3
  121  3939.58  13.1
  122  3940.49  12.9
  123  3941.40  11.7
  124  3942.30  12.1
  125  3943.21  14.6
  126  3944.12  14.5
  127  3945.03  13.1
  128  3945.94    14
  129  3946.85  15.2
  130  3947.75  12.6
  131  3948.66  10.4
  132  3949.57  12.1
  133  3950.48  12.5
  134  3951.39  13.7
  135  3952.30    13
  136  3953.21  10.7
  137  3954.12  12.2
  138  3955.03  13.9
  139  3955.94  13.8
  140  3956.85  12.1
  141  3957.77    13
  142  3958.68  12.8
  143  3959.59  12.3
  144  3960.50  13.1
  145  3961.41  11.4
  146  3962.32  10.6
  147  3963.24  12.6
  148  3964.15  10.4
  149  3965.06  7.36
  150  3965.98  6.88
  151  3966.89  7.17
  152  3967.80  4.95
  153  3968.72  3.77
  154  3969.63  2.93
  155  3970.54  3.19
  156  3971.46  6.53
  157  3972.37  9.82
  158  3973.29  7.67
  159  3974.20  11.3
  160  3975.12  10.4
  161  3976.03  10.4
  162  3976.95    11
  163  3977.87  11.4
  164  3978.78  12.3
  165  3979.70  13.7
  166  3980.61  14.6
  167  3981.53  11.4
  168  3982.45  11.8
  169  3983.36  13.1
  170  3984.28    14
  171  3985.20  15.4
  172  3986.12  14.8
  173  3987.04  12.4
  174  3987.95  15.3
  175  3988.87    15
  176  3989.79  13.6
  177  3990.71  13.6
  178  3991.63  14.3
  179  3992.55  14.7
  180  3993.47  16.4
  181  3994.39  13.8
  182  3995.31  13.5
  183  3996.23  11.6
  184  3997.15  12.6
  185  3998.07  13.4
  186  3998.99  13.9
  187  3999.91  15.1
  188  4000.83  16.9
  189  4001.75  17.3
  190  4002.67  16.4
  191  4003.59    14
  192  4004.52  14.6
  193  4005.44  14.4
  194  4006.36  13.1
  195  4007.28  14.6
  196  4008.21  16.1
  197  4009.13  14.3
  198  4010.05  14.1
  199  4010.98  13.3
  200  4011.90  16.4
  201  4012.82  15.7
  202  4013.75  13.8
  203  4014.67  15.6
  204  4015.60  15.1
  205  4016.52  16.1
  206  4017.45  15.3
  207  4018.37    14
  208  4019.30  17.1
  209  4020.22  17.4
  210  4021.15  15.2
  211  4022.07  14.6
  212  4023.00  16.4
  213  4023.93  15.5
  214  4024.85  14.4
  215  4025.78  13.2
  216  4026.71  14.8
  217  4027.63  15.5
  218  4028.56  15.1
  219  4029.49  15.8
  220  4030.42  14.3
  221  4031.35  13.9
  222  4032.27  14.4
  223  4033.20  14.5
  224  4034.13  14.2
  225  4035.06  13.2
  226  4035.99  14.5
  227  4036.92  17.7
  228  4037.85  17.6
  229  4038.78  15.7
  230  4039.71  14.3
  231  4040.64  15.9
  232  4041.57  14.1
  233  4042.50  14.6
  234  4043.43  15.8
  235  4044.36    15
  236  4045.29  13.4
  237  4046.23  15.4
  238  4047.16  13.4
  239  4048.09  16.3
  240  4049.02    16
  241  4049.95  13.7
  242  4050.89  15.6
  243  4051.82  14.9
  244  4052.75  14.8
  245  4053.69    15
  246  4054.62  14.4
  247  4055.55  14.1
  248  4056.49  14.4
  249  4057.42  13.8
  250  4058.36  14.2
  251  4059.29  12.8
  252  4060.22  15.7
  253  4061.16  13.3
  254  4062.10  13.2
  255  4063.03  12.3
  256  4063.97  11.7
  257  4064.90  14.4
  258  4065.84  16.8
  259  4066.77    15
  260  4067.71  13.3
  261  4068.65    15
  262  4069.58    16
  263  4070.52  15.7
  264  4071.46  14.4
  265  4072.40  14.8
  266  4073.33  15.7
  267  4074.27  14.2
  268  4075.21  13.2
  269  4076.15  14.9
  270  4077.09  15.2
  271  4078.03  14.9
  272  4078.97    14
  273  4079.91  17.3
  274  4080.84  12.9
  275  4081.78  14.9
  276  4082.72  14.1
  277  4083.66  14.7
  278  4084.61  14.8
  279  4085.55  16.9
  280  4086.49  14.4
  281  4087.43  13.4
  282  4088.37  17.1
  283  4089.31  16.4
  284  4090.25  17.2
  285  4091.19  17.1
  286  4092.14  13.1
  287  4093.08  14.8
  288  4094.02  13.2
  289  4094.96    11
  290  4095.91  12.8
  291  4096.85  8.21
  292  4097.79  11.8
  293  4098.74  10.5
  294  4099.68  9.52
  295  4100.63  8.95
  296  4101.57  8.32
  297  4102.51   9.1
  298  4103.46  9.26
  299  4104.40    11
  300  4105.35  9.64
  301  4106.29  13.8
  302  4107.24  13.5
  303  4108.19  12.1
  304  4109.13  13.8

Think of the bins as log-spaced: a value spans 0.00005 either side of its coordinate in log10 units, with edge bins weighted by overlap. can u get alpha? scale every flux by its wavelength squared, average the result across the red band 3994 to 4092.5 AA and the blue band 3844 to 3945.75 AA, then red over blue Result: 1.32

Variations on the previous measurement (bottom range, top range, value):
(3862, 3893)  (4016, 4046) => 1.38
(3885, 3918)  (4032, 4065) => 1.35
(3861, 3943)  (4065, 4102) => 1.30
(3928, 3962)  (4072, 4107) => 1.23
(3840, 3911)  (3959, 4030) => 1.13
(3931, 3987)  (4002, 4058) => 1.41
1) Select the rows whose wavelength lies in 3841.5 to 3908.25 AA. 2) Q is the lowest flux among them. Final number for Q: 7.15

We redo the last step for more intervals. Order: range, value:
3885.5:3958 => 6.42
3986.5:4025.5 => 11.6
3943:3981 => 2.93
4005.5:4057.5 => 13.1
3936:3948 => 10.1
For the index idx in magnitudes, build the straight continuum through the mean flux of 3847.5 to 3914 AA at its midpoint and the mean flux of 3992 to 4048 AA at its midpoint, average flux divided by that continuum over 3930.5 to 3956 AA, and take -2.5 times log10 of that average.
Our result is 0.18 mag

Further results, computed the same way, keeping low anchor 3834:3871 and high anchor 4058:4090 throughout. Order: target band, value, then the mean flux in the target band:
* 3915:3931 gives 0.056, 12.3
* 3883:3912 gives 0.124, 11.3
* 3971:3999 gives 0.079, 12.7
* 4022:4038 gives -0.058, 14.9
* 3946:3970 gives 0.216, 10.9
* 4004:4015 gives -0.056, 14.6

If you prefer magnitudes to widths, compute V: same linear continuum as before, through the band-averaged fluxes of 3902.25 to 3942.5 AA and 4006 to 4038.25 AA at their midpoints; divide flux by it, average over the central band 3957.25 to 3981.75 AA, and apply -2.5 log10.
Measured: 0.341 mag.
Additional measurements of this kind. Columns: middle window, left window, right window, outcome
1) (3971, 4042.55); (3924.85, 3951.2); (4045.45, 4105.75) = -0.13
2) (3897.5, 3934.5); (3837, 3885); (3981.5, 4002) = 0.10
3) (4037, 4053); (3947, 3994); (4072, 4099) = -0.14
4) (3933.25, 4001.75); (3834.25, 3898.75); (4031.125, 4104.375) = 0.10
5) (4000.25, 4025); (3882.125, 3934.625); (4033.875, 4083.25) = -0.12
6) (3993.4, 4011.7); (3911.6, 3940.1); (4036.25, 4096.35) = -0.10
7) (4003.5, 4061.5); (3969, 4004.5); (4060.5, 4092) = -0.09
